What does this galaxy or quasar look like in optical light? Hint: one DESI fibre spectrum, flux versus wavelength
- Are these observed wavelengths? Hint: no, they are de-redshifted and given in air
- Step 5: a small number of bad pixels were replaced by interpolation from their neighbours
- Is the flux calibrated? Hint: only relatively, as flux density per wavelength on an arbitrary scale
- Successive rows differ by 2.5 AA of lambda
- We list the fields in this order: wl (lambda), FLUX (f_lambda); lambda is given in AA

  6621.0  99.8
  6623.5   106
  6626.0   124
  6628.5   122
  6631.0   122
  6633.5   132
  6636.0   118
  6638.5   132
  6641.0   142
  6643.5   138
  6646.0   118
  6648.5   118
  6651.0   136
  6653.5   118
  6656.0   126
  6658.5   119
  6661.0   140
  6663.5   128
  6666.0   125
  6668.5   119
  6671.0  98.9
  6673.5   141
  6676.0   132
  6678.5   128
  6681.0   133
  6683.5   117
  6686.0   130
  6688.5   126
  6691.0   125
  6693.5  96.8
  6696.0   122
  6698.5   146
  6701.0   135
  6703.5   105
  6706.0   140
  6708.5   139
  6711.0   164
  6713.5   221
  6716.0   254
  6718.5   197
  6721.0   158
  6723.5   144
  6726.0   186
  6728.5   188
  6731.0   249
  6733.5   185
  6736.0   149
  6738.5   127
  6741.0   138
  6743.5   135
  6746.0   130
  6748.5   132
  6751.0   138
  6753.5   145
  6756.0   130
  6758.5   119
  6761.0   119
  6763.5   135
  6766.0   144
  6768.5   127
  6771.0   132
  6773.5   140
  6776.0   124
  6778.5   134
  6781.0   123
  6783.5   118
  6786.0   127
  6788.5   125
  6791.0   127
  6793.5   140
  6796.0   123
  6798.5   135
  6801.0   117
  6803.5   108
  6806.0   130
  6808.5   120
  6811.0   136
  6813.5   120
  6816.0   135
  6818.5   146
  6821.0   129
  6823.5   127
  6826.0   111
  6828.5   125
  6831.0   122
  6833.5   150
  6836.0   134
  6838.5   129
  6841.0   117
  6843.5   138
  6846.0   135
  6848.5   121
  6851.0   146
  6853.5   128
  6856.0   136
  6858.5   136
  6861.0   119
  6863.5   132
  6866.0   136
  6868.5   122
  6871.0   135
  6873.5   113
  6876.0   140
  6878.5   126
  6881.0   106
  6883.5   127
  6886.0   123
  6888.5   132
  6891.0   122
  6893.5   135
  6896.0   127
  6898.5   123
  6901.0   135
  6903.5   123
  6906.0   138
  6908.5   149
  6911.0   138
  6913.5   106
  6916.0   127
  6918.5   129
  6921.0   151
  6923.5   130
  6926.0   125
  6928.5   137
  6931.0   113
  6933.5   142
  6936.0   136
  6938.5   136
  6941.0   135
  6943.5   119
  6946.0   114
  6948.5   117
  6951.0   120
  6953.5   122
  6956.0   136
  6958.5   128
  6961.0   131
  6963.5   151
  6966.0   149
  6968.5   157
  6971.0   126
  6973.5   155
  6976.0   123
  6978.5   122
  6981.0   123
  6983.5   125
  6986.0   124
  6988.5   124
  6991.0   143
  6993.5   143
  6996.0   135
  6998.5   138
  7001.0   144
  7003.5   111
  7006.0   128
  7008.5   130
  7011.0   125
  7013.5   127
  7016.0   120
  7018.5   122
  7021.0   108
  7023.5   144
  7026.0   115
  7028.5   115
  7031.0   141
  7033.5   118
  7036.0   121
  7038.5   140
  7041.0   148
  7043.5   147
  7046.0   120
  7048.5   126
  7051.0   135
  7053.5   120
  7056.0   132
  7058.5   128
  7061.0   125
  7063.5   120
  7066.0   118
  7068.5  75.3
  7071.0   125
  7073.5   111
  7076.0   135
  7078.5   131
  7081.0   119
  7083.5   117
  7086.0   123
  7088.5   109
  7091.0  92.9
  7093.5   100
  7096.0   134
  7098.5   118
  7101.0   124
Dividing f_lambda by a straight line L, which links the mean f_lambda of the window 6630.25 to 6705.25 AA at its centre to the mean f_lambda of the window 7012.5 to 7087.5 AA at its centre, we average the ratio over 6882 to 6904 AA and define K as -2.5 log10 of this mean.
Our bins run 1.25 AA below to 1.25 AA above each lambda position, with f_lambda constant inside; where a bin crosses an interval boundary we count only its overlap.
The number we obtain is -0.02 mag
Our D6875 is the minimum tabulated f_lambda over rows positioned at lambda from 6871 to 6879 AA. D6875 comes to 113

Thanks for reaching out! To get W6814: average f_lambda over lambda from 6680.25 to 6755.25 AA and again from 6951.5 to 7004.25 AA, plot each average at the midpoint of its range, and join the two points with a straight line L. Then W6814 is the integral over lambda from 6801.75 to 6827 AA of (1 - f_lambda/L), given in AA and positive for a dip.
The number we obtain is 3.3 AA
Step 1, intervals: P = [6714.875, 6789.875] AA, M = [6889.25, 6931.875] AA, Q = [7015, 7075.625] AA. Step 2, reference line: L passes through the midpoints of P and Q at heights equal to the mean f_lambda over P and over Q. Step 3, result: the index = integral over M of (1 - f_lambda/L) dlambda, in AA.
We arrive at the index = 1.61 AA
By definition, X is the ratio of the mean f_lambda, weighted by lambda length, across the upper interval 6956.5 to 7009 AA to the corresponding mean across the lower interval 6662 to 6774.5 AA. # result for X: 0.93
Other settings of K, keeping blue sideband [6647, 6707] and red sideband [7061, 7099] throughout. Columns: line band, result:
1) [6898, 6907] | -0.09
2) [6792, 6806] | -0.03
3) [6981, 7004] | -0.13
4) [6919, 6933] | -0.11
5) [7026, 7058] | -0.12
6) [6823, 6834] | -0.03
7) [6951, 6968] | -0.15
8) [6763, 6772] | -0.10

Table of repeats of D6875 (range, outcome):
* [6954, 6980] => 122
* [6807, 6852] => 111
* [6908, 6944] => 106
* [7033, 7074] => 75.3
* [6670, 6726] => 96.8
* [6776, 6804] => 108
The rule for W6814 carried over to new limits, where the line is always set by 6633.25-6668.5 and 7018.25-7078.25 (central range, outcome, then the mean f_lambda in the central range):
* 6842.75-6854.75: -0.7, 133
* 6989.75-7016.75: -1.4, 131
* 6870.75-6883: 0.3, 123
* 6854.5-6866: -0.5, 131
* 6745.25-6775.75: -1.4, 132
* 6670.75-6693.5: 0.4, 125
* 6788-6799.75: -0.4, 130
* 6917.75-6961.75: -1.2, 129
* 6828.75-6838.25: -0.6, 134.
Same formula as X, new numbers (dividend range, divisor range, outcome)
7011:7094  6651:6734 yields 0.84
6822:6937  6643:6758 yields 0.91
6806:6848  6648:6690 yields 1.03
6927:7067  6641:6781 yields 0.92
